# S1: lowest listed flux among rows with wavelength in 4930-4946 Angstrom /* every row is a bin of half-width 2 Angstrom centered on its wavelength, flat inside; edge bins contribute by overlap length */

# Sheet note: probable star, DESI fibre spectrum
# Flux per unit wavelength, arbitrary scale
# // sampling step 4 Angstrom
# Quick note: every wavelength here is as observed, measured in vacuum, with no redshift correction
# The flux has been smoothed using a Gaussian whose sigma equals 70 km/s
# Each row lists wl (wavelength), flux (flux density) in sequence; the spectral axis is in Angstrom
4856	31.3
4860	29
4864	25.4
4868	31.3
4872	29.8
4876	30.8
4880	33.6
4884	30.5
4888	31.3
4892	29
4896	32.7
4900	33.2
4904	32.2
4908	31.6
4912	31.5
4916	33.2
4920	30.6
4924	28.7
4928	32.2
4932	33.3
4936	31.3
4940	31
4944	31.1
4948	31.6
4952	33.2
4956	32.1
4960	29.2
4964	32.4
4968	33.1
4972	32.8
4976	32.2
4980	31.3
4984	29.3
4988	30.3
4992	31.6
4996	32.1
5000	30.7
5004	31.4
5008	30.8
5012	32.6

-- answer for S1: 31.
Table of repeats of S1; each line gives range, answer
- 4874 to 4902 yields 29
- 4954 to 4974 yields 29.2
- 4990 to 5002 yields 30.7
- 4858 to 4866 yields 25.4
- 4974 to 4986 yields 29.3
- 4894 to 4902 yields 32.7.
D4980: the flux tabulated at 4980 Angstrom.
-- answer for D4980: 31.3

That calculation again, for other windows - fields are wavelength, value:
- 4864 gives 25.4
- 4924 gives 28.7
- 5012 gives 32.6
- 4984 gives 29.3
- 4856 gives 31.3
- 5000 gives 30.7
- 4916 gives 33.2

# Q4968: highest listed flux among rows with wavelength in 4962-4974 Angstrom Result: 33.1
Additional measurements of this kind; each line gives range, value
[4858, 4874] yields 31.3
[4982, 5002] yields 32.1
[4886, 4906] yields 33.2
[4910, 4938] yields 33.3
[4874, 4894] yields 33.6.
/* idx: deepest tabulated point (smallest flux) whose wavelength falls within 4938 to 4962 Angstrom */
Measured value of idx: 29.2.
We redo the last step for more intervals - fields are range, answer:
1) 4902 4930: 28.7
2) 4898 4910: 31.6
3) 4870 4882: 29.8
